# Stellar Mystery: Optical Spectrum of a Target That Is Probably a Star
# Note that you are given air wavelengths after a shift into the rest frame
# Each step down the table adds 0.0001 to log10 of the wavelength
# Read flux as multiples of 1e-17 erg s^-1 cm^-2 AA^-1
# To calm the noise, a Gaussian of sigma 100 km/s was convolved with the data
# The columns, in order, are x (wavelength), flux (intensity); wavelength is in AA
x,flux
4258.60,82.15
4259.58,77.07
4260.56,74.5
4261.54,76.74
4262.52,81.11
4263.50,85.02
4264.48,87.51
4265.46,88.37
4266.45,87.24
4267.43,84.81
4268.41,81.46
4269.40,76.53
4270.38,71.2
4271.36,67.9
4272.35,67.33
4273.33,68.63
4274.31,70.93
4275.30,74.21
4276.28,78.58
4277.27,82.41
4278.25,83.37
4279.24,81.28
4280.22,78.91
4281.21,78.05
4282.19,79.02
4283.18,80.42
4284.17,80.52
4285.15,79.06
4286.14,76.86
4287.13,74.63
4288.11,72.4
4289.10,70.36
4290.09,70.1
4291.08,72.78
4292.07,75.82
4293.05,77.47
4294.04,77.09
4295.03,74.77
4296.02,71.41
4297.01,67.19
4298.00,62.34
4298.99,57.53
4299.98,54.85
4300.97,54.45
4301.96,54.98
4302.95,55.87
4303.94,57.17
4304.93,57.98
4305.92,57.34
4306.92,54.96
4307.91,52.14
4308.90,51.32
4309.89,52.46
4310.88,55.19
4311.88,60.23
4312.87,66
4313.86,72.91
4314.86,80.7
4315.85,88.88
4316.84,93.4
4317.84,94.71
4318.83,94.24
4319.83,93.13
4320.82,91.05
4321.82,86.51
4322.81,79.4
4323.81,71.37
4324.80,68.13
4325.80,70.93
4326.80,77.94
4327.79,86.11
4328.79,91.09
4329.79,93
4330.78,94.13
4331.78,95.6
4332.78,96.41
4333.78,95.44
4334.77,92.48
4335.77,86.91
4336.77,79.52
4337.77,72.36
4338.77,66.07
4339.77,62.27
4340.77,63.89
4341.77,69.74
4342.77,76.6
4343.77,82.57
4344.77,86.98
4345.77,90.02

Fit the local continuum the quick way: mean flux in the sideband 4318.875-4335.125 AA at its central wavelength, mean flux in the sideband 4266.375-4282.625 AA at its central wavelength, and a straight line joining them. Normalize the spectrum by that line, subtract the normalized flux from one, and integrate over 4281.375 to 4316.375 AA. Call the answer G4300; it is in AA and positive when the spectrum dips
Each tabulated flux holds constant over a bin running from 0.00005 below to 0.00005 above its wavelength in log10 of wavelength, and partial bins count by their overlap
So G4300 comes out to 6.06 AA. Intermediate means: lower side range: 76.9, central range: 67.2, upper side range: 86.6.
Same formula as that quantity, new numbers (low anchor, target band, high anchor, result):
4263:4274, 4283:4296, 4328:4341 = 0.8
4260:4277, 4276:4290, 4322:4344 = 0.1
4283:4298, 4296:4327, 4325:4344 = 3.6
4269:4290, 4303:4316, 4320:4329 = 2.9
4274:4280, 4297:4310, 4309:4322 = 3.7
